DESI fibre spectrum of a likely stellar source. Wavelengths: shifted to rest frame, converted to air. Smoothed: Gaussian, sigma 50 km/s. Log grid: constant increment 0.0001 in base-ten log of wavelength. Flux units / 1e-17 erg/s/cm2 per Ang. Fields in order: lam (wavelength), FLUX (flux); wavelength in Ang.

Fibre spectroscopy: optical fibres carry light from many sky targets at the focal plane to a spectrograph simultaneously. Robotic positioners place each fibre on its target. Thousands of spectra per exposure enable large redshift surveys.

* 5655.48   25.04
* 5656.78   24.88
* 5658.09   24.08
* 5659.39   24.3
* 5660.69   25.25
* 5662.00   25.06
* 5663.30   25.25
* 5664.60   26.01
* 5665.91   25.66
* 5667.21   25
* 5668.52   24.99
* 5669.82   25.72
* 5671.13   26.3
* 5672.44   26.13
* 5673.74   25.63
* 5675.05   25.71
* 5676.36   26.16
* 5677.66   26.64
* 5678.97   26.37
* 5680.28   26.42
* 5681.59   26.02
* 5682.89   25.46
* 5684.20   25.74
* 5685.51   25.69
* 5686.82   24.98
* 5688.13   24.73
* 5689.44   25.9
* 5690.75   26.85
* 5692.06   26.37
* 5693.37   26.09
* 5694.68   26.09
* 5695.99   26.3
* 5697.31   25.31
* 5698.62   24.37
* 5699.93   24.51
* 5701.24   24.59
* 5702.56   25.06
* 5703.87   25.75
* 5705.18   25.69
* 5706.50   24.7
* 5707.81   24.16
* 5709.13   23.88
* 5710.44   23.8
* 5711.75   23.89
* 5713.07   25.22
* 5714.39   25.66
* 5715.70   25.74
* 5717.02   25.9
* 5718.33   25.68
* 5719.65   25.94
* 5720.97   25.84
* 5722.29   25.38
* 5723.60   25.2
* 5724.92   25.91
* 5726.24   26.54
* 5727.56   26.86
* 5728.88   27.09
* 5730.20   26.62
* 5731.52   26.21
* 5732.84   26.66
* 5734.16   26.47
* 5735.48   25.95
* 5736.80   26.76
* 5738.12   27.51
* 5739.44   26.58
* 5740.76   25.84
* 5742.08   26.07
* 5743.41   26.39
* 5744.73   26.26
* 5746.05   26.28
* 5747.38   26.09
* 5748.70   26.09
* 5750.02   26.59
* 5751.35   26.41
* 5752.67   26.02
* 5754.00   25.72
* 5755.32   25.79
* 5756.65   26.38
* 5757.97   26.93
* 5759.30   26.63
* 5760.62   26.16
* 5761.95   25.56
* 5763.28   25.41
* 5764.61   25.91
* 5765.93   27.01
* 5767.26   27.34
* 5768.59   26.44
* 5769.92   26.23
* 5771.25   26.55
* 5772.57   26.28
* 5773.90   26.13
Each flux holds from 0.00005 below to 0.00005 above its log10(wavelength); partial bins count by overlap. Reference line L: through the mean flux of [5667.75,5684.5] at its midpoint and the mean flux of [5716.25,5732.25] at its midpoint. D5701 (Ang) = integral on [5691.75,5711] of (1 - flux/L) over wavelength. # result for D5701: 0.7 Ang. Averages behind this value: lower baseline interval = 25.9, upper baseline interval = 26.1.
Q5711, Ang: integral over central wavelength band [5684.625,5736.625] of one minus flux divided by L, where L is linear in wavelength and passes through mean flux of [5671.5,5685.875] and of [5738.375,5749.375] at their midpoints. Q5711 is 1.1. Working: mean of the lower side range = 26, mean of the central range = 25.6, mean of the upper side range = 26.3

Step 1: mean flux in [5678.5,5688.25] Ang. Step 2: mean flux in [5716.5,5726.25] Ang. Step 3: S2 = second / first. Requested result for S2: 1.00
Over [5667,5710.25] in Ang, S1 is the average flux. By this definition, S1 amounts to 25.5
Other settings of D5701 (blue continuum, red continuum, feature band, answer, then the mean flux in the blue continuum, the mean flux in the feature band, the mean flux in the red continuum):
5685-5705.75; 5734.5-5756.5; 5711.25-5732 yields 0.0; 25.5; 25.9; 26.3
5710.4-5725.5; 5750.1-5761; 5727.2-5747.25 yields -0.5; 25.4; 26.5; 26.3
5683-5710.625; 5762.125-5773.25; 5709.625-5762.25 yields -0.4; 25.3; 26.1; 26.4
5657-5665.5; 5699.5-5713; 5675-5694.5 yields -0.9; 25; 26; 24.6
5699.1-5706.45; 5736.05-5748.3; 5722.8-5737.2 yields -0.2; 25.1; 26.4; 26.4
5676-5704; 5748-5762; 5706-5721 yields 0.5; 25.7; 25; 26.2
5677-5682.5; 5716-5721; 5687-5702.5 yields 0.4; 26.4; 25.5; 25.8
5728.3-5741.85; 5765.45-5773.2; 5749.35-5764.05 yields 0.3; 26.6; 26.1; 26.6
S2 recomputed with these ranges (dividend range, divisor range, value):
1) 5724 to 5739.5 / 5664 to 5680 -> 1.03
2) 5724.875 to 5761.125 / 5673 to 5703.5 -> 1.03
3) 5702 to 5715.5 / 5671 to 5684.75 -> 0.95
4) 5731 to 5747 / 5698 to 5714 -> 1.07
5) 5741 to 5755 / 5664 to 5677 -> 1.02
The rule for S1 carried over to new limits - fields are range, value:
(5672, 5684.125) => 26.1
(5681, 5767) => 25.8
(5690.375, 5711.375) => 25.2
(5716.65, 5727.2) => 25.8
